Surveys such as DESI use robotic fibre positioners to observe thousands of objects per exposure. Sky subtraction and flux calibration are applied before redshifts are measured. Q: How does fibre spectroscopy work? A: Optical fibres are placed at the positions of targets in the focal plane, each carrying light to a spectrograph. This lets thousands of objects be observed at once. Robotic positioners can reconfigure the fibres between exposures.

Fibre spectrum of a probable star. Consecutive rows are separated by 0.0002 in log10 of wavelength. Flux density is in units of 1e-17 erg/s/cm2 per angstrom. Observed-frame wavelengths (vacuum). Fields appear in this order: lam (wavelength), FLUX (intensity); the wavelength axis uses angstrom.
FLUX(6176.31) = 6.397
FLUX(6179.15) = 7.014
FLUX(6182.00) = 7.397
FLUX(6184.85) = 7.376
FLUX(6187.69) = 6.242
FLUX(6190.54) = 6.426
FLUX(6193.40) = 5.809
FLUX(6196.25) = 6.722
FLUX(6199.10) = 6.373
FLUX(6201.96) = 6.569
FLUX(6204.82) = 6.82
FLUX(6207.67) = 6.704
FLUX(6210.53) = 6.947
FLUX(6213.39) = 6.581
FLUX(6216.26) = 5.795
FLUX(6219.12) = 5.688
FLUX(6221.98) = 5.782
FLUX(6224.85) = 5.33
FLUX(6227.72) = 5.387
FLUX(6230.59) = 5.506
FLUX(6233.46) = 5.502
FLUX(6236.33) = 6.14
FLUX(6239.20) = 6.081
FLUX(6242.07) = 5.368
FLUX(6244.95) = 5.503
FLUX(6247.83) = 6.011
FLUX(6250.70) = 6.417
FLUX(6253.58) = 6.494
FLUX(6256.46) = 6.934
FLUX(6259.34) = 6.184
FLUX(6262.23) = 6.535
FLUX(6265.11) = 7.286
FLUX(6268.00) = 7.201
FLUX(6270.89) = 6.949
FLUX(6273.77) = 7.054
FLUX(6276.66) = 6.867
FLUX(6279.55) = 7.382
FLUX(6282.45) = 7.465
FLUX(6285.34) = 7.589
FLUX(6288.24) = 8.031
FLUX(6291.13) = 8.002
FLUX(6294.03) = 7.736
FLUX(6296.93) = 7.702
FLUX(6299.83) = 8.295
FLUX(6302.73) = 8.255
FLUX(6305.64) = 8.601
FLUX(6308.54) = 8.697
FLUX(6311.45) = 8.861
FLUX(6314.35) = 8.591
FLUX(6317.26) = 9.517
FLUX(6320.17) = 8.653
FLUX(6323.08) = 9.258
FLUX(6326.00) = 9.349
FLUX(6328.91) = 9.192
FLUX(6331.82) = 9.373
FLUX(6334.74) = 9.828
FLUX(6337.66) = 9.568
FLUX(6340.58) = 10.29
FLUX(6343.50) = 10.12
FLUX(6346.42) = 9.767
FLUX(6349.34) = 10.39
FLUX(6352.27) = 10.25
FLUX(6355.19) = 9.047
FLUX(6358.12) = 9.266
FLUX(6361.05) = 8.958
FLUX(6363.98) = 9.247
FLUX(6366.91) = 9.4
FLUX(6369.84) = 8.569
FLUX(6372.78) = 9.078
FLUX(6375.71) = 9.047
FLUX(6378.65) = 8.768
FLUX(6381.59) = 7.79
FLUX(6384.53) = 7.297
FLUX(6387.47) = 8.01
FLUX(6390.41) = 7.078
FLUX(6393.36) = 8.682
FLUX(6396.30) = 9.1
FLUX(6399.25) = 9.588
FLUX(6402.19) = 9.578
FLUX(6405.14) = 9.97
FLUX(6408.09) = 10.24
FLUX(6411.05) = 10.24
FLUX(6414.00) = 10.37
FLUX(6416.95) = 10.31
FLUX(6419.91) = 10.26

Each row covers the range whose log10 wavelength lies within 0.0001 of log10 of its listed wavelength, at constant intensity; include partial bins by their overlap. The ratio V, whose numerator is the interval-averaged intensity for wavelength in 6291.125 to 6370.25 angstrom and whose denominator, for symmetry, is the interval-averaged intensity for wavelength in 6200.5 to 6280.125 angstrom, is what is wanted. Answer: 1.45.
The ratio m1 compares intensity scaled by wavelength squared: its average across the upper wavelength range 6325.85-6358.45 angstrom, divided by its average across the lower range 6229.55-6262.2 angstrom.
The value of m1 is 1.66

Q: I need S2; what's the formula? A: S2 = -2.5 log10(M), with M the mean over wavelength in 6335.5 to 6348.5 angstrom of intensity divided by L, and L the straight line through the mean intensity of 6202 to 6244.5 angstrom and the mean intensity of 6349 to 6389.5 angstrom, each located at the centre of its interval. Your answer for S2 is -0.19 mag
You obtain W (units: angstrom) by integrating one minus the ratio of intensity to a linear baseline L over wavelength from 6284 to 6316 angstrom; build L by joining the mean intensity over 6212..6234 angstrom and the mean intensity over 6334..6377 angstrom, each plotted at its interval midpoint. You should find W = -1.22 angstrom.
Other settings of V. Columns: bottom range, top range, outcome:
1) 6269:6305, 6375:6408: 1.14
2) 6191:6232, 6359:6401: 1.40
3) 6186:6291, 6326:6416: 1.44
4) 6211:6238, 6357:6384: 1.53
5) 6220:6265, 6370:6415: 1.50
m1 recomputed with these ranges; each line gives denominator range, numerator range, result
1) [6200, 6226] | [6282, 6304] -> 1.30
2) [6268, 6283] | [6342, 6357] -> 1.42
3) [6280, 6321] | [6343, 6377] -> 1.16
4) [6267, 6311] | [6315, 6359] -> 1.25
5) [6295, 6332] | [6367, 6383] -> 1.01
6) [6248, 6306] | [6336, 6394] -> 1.27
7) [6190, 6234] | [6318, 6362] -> 1.63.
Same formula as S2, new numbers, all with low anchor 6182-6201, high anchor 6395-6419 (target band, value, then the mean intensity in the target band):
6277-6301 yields 0.05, 7.73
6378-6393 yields 0.23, 7.8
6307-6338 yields -0.07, 9.16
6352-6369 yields -0.01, 9.27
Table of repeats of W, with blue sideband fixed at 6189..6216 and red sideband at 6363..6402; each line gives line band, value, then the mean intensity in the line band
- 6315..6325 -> -1.6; 9.1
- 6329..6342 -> -2.6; 9.7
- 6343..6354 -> -2.5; 10.1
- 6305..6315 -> -1.2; 8.71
